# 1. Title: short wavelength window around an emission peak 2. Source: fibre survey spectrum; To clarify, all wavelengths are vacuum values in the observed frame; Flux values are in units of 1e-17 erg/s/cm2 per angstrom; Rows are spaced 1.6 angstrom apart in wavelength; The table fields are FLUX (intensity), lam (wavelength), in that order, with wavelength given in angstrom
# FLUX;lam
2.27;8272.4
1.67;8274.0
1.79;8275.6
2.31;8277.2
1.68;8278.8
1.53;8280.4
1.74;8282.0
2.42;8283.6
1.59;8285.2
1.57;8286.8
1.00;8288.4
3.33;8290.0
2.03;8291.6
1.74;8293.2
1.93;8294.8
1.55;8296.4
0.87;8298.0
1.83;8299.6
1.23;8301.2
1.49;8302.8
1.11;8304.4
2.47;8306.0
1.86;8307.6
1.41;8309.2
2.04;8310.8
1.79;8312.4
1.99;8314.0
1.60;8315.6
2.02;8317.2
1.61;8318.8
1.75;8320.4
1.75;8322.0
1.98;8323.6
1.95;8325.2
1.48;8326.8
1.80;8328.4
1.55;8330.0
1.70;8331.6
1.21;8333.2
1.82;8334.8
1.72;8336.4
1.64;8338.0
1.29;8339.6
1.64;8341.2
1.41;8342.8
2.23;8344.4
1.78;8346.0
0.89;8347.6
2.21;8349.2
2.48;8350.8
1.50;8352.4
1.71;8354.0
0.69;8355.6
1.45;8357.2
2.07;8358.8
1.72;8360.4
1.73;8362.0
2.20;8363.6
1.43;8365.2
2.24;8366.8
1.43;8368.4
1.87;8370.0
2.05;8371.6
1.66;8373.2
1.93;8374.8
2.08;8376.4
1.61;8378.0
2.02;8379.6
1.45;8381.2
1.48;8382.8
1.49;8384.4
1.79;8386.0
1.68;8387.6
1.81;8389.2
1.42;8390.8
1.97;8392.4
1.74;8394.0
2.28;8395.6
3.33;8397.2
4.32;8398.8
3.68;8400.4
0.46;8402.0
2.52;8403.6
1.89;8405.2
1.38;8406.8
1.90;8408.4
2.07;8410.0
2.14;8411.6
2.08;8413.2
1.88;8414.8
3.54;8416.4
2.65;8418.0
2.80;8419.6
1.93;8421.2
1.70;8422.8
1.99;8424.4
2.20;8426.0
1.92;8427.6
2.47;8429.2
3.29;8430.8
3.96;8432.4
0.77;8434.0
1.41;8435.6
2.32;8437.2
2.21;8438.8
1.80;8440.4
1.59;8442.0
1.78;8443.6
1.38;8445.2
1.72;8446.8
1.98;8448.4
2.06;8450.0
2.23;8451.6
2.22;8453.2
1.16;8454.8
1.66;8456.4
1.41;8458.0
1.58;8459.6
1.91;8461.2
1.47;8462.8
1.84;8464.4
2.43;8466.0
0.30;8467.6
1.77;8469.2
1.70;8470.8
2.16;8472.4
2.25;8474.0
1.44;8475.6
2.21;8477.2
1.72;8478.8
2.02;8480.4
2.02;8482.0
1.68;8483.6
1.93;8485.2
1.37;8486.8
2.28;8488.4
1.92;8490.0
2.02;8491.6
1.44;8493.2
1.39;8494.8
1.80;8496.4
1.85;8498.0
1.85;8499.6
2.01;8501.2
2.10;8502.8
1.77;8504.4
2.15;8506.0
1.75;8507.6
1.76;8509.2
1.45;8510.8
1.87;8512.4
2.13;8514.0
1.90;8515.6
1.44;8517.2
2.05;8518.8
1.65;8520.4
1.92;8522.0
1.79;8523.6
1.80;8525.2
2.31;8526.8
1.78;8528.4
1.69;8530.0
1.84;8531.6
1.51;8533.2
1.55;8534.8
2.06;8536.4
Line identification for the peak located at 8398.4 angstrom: [S II]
